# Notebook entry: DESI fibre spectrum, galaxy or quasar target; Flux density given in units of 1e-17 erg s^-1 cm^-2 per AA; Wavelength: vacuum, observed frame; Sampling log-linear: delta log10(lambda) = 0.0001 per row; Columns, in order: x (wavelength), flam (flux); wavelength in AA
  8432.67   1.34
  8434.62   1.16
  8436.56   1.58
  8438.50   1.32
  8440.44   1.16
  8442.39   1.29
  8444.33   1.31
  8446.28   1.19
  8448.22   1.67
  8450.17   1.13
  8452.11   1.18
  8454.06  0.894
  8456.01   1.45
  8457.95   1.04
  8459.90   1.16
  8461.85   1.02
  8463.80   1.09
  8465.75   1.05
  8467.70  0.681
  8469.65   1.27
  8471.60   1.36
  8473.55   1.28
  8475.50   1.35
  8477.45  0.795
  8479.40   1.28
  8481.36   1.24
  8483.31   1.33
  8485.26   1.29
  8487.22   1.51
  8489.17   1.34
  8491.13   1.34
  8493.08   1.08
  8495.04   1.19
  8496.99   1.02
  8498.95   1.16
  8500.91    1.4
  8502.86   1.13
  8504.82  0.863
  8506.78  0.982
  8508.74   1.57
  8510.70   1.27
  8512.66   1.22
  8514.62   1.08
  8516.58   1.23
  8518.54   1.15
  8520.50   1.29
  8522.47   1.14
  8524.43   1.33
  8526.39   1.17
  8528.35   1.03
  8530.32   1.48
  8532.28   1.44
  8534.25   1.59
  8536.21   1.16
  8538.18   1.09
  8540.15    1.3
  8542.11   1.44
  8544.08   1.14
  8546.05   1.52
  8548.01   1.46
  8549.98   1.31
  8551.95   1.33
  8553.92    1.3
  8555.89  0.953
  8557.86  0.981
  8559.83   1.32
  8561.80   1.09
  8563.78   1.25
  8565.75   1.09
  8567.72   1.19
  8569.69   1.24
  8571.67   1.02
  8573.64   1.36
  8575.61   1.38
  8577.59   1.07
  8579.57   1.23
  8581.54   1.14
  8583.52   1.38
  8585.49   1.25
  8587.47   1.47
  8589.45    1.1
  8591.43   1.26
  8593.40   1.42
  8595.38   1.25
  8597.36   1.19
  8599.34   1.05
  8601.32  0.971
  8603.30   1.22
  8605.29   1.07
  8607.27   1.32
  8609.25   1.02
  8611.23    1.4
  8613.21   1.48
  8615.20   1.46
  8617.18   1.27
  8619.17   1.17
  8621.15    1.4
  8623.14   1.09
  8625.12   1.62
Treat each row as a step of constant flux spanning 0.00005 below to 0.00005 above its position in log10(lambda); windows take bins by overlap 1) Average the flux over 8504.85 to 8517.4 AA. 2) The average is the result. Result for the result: 1.2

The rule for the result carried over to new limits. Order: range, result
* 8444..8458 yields 1.24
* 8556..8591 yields 1.2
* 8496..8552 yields 1.25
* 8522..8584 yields 1.25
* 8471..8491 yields 1.28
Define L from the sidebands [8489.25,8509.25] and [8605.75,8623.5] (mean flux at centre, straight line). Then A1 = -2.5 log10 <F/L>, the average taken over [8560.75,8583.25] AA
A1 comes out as 0.05 mag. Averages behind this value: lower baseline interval 1.17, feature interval 1.19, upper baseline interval 1.29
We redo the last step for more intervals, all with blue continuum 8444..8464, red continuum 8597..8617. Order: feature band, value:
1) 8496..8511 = 0.030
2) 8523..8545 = -0.068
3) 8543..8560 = -0.039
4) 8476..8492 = -0.060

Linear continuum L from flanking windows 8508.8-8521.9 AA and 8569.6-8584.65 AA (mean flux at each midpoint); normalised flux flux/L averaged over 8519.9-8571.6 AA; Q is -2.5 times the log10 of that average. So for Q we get -0.02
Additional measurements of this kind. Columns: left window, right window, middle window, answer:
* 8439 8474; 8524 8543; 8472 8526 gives 0.02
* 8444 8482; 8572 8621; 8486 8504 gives -0.05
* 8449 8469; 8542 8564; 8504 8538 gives -0.04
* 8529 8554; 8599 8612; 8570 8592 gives -0.01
